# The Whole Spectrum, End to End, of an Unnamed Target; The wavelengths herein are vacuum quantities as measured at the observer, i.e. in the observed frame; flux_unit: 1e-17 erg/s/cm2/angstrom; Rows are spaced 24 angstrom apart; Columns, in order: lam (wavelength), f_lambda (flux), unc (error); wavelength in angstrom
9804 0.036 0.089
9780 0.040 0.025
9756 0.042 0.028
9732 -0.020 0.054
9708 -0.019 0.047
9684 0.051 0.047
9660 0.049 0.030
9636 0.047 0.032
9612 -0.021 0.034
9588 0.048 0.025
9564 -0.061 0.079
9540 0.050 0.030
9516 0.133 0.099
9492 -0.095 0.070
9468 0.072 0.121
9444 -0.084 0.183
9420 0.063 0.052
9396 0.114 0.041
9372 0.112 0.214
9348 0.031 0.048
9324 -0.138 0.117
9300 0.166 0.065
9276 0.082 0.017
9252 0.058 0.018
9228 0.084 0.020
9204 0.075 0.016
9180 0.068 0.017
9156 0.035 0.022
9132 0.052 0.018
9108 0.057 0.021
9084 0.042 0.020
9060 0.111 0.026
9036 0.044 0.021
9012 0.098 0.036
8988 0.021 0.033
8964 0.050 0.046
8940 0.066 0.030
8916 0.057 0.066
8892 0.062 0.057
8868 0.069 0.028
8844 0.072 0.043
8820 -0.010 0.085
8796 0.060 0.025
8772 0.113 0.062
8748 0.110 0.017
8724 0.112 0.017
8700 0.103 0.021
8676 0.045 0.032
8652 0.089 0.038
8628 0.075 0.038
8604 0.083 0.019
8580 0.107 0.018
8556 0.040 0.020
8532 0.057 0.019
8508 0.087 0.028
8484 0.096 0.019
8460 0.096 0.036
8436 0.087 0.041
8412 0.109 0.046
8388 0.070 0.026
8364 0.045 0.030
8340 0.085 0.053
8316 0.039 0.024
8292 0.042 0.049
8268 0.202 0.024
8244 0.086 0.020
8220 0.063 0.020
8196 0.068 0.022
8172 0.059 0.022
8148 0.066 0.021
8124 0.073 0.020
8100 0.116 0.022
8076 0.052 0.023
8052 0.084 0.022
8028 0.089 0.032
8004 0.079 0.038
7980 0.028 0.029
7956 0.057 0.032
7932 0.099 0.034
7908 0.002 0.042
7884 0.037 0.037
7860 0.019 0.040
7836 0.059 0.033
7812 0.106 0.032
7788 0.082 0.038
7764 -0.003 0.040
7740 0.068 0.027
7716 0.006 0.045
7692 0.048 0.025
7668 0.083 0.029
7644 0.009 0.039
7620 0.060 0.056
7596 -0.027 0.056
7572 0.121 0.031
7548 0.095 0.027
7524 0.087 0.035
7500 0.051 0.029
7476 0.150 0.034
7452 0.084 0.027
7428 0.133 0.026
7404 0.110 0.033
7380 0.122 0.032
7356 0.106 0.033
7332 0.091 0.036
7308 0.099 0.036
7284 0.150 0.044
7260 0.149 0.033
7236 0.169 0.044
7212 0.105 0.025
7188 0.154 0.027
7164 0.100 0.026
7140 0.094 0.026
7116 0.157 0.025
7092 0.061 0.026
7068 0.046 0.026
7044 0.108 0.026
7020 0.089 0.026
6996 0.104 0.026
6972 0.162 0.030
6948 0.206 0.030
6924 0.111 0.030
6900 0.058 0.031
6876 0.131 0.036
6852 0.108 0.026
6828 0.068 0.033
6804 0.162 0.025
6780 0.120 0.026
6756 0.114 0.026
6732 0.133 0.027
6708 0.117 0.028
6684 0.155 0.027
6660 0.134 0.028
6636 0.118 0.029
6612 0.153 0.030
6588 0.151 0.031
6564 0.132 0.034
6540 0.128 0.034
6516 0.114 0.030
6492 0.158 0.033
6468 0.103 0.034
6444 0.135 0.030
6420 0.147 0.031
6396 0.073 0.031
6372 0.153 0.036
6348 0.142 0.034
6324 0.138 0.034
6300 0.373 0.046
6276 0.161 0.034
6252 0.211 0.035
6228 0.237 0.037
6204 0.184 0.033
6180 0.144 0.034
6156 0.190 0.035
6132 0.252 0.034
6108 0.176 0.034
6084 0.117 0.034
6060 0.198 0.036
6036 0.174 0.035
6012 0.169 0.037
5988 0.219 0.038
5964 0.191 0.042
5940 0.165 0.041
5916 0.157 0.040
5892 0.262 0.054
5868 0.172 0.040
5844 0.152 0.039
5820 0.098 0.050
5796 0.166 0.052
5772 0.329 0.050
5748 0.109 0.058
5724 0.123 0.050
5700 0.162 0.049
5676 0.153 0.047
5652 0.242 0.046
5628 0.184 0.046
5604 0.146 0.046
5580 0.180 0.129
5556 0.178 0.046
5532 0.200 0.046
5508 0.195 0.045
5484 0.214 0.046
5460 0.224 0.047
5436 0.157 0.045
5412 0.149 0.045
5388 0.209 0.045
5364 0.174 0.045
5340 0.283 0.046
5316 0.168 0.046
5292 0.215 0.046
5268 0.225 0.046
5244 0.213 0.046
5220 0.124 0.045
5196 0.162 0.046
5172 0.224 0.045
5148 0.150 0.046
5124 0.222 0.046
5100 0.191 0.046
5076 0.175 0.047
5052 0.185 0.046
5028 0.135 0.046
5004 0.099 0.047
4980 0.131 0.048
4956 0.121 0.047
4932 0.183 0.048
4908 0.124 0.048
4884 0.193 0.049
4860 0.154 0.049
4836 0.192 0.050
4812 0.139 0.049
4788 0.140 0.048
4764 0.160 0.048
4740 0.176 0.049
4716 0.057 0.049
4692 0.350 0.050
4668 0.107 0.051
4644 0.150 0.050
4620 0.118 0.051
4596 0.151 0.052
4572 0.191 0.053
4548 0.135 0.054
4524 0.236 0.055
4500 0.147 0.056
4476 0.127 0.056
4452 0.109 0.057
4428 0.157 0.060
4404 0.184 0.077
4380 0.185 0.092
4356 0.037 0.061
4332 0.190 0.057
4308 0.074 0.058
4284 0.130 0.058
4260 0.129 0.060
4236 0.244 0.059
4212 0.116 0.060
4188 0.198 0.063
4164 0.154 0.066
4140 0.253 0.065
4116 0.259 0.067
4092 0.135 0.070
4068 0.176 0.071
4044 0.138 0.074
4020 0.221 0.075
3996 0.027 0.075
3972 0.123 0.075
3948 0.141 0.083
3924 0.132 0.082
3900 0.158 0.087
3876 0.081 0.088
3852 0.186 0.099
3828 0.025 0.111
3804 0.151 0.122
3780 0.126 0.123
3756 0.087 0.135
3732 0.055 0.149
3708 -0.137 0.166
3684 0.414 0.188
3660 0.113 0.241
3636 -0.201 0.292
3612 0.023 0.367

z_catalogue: 0.26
